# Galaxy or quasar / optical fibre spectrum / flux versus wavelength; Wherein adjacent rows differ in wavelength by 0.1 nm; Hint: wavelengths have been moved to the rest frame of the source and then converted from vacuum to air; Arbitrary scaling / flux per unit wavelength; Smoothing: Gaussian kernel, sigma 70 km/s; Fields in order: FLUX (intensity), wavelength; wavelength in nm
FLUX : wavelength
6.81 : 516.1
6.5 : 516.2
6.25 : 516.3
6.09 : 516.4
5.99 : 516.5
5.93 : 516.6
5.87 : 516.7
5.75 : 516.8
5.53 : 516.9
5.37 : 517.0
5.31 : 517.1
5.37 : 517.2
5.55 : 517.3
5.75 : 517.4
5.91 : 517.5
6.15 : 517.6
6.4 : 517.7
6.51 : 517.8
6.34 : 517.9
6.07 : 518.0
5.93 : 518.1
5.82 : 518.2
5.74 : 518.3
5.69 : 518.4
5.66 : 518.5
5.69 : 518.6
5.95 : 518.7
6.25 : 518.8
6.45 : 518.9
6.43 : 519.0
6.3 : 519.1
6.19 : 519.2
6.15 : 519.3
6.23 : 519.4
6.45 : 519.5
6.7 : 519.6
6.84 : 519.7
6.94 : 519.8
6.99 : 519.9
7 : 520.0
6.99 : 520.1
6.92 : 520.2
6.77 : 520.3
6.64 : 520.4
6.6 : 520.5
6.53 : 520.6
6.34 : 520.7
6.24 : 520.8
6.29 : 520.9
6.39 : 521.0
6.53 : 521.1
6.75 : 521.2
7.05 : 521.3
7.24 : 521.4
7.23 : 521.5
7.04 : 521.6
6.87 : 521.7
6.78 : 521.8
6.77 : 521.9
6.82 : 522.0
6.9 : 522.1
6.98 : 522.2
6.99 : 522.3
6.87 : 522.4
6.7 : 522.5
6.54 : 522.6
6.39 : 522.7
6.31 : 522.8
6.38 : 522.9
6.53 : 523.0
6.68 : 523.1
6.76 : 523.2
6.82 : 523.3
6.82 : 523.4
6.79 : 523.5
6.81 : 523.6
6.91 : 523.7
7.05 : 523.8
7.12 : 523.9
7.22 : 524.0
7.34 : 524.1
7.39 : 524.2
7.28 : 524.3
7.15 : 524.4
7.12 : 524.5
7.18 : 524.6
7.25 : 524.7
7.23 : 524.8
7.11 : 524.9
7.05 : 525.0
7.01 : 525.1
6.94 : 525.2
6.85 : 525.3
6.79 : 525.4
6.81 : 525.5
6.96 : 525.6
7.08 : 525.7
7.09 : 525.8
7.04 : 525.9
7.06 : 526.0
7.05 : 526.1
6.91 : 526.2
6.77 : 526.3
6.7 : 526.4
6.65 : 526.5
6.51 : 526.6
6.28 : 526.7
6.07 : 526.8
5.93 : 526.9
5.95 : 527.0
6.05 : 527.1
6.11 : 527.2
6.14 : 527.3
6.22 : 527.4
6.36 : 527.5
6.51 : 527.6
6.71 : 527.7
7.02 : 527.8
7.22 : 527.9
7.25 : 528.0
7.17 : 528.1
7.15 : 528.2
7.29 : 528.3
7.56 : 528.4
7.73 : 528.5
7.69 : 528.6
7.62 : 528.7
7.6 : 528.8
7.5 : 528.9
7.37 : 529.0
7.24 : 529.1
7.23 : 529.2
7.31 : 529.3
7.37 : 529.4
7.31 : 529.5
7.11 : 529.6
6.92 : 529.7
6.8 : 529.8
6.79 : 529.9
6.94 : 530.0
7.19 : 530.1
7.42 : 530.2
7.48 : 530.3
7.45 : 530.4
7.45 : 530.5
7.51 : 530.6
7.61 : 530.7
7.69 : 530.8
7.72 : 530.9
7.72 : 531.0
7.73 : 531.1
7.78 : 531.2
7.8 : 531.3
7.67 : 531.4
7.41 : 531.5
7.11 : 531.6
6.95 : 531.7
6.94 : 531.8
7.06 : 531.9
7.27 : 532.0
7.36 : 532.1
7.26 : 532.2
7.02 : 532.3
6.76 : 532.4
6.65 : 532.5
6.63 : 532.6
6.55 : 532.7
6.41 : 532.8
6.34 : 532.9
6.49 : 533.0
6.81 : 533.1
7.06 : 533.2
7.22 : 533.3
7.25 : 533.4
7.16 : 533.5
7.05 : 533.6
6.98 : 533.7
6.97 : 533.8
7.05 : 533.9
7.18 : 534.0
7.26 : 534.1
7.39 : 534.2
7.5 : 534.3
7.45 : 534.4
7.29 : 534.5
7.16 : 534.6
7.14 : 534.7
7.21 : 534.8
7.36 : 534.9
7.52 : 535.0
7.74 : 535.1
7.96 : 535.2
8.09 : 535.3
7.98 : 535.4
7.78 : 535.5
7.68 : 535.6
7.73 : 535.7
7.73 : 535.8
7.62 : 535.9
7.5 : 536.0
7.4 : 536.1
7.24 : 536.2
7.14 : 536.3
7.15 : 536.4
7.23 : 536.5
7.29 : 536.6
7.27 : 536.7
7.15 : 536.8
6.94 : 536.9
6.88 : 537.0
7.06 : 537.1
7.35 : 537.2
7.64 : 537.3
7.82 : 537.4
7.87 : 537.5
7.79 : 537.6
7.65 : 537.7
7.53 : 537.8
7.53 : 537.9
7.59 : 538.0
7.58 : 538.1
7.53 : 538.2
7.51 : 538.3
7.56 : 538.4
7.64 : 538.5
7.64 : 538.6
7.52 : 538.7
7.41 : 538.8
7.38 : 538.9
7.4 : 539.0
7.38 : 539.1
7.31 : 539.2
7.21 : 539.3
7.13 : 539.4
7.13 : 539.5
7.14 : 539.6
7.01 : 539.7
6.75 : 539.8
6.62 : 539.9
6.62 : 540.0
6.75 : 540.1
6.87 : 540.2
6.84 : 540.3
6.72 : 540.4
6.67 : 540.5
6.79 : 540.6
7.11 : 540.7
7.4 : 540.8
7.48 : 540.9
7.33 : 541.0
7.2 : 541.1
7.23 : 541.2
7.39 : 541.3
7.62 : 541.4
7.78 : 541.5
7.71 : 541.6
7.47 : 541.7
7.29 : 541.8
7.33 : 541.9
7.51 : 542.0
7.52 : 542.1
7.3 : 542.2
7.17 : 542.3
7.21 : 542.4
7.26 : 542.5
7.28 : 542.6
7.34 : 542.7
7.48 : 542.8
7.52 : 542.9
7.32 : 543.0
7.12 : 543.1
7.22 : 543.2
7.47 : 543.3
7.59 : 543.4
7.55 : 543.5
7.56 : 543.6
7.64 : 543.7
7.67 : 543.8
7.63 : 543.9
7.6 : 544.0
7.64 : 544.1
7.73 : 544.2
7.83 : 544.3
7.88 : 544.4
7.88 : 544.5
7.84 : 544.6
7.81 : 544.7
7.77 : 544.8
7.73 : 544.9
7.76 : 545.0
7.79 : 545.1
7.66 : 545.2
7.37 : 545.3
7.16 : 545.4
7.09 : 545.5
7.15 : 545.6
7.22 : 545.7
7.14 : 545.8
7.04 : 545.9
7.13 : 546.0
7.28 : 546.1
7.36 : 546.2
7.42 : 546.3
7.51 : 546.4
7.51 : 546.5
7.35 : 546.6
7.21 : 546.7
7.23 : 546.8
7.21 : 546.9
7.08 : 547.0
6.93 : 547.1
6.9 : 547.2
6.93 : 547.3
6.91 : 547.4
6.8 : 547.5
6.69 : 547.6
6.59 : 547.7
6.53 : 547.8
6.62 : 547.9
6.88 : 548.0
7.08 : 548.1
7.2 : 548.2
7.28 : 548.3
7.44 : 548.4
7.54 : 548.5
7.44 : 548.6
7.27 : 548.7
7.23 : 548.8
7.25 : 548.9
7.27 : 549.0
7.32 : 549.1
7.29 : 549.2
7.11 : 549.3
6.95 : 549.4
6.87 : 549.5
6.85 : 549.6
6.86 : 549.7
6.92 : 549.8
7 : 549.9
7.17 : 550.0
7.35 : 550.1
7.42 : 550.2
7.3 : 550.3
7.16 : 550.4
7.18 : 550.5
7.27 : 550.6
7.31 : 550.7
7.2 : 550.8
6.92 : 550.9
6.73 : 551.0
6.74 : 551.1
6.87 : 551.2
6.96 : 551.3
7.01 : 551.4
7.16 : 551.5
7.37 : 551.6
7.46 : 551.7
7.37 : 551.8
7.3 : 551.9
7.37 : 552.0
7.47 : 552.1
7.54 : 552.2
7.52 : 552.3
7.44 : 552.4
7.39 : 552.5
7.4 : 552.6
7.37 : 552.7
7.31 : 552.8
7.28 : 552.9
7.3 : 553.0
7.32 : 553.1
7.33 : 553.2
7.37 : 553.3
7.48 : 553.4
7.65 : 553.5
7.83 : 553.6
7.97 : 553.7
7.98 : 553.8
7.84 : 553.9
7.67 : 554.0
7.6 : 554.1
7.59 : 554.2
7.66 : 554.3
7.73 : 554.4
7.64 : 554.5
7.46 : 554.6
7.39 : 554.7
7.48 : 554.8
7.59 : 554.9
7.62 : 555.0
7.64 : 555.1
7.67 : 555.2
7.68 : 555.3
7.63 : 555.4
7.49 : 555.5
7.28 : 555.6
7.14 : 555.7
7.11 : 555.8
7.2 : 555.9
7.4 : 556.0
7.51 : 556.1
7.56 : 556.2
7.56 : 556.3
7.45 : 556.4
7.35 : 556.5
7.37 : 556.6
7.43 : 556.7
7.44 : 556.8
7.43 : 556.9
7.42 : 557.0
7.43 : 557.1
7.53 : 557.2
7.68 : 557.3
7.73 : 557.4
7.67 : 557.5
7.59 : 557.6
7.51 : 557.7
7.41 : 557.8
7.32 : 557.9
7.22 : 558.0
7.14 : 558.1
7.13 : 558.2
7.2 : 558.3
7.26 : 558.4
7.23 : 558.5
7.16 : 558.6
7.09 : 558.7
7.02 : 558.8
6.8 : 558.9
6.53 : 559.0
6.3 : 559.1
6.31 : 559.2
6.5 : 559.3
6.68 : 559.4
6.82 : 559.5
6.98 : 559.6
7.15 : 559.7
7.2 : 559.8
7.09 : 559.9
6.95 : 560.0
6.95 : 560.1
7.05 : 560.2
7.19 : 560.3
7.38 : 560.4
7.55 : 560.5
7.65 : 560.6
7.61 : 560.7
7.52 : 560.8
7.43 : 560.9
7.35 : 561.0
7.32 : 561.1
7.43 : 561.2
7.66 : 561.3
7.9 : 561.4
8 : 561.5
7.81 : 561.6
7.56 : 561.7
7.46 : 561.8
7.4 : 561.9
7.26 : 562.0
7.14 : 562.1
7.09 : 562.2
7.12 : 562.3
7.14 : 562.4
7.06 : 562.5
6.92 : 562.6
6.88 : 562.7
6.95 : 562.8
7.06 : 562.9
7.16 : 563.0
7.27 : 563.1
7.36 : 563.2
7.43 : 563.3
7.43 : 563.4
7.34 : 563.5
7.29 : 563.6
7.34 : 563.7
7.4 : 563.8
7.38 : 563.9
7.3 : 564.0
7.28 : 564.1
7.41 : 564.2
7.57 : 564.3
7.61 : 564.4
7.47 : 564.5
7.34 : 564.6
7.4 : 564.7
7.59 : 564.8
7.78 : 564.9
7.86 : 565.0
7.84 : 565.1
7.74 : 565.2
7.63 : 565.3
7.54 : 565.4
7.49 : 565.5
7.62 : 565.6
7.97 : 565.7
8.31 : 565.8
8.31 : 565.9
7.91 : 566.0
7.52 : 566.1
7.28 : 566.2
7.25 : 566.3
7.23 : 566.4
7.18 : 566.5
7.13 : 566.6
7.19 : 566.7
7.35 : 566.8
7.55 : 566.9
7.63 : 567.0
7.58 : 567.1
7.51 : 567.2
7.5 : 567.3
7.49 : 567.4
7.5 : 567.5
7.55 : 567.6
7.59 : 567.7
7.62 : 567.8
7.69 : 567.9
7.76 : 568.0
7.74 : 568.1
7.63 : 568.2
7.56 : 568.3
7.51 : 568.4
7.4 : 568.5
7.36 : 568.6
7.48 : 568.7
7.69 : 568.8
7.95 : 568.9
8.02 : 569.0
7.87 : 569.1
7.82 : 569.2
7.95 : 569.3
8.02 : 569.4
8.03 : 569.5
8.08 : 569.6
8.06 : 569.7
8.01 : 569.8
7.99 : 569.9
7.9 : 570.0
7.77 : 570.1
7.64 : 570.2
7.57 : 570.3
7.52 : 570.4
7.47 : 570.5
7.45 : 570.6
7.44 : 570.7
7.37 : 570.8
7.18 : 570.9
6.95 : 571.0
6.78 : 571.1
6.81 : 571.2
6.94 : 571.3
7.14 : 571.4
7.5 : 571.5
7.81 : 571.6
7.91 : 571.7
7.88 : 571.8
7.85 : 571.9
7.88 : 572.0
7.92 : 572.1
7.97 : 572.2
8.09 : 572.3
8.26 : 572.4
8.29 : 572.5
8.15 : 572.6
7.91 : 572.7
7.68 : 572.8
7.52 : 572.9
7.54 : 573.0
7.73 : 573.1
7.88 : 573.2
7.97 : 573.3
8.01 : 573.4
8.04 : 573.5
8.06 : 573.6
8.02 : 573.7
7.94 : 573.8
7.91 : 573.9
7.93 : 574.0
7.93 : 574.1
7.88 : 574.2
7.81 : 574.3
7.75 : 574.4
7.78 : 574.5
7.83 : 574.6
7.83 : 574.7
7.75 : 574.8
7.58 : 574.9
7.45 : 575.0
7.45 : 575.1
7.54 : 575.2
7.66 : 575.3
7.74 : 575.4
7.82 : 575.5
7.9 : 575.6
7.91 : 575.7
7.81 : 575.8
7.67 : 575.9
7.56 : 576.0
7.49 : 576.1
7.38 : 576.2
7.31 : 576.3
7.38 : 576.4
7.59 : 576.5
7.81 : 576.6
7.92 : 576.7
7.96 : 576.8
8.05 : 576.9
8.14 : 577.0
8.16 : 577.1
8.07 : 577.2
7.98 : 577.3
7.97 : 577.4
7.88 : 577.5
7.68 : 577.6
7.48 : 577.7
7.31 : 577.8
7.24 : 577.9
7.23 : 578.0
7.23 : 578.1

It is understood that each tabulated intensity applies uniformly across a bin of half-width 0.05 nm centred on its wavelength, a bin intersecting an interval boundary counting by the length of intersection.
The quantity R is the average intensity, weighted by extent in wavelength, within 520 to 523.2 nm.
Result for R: 6.72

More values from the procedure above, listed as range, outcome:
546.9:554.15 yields 7.22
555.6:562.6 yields 7.27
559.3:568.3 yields 7.42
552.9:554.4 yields 7.61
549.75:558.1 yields 7.4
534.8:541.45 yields 7.35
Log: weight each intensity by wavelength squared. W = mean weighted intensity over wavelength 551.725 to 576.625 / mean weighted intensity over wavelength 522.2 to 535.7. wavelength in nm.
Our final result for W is 1.21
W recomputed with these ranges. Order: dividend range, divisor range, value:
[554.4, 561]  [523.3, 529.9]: 1.17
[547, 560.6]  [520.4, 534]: 1.15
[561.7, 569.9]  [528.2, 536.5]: 1.16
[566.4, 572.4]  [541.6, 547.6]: 1.13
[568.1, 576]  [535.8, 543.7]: 1.19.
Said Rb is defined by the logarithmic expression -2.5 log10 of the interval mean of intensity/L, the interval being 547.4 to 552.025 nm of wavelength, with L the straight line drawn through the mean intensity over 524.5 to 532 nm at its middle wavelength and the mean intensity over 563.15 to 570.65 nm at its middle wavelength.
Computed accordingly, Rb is 0.040 mag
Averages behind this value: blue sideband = 7.07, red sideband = 7.61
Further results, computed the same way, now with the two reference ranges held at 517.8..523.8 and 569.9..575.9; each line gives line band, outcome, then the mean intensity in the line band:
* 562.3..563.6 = 0.05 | 7.17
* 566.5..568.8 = 0.01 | 7.51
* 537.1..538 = -0.10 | 7.61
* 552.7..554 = -0.04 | 7.55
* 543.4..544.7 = -0.09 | 7.7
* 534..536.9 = -0.09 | 7.45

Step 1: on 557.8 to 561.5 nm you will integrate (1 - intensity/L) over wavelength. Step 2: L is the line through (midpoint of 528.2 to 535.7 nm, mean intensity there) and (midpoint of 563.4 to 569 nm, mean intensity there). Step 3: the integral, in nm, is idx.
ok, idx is 0.17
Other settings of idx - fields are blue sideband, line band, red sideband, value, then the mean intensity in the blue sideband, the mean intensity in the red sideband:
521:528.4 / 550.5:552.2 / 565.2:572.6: 0.03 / 6.83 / 7.64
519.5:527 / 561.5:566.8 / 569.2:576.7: 0.10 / 6.82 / 7.72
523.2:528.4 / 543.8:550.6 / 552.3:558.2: 0.05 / 6.85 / 7.49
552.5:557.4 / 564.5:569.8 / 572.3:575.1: 0.06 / 7.51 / 7.86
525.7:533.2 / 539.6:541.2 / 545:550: 0.03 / 7.03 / 7.15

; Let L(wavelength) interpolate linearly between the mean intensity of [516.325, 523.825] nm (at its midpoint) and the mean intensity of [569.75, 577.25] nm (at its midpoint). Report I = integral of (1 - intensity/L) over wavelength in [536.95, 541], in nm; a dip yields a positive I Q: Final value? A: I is -0.23 nm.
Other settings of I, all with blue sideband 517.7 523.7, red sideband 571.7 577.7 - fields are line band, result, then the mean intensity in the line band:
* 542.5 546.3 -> -0.20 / 7.49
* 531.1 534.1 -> -0.10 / 7.06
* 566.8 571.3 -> 0.05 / 7.6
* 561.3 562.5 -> 0.01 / 7.44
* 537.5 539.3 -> -0.14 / 7.53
